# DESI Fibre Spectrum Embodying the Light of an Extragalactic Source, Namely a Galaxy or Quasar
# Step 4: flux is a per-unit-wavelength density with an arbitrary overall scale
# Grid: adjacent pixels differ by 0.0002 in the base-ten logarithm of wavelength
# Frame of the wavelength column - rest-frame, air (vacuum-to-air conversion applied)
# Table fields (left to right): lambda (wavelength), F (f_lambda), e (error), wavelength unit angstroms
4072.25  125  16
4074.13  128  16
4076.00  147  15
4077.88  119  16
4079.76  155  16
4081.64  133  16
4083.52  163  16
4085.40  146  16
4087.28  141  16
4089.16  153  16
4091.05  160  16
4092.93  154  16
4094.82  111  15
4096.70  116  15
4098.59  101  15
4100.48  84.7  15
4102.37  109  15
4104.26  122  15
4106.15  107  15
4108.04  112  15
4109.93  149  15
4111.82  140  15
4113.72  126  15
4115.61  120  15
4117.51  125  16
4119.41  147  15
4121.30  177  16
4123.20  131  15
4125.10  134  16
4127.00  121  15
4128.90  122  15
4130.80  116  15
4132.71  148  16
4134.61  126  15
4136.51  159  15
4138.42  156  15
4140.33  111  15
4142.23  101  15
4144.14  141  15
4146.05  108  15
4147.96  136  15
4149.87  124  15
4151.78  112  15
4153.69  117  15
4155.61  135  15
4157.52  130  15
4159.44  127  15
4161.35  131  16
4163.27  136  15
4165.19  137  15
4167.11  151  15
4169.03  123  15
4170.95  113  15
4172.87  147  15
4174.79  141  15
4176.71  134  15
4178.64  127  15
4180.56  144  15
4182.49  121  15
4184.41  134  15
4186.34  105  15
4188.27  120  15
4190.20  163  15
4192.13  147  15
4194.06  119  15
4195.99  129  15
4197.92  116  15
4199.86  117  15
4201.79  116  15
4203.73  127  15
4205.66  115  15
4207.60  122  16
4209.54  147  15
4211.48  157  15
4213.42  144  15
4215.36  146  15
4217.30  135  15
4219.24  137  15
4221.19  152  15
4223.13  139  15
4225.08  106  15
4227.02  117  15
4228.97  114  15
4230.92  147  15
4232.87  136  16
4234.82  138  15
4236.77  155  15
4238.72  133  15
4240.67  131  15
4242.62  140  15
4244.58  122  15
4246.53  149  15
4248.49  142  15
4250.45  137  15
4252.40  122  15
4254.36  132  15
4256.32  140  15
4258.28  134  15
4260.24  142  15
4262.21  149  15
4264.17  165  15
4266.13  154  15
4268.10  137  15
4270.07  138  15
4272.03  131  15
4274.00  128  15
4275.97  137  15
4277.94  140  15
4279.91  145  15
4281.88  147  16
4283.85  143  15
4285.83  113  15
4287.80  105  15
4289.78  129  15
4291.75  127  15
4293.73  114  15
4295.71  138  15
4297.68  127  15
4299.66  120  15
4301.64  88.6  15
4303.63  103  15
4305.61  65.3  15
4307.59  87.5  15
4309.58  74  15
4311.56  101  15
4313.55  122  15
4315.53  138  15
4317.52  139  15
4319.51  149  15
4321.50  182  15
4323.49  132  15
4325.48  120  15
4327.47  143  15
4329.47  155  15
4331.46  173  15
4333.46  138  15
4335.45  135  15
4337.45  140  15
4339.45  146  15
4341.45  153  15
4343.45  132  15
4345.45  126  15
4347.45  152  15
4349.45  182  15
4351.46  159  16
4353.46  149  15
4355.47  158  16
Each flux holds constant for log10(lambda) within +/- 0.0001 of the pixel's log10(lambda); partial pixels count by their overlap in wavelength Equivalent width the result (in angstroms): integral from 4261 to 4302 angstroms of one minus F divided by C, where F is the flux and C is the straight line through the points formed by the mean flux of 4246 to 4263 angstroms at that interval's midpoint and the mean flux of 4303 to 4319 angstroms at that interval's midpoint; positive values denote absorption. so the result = -3.4 angstroms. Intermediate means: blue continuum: 138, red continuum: 105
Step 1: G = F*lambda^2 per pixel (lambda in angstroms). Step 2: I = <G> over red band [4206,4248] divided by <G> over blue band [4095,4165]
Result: 1.1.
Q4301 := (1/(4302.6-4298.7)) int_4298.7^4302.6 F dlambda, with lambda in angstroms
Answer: 104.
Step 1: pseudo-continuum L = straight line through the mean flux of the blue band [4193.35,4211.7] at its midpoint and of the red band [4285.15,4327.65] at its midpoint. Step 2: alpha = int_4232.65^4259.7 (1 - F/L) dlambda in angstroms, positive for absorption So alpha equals -3.11 angstroms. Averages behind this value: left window 125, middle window 137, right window 119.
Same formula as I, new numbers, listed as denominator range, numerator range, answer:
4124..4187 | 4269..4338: 1.06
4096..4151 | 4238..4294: 1.15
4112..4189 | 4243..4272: 1.13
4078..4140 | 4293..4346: 1.06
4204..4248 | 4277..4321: 0.91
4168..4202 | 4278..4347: 1.06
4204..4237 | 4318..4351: 1.15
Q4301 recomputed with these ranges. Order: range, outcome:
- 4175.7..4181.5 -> 135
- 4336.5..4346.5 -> 139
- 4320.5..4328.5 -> 144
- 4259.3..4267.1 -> 153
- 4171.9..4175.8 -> 144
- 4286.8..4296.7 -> 123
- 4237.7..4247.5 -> 135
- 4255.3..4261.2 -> 139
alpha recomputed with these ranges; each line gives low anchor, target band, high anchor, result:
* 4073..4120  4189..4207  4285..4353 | 0.4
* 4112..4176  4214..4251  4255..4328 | -1.8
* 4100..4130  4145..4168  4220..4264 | 0.3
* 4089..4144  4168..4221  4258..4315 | -2.1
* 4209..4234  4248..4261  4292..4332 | -0.4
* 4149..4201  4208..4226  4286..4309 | -2.5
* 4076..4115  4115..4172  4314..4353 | 1.3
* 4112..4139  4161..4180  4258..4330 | 0.0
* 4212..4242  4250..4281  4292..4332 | -2.3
